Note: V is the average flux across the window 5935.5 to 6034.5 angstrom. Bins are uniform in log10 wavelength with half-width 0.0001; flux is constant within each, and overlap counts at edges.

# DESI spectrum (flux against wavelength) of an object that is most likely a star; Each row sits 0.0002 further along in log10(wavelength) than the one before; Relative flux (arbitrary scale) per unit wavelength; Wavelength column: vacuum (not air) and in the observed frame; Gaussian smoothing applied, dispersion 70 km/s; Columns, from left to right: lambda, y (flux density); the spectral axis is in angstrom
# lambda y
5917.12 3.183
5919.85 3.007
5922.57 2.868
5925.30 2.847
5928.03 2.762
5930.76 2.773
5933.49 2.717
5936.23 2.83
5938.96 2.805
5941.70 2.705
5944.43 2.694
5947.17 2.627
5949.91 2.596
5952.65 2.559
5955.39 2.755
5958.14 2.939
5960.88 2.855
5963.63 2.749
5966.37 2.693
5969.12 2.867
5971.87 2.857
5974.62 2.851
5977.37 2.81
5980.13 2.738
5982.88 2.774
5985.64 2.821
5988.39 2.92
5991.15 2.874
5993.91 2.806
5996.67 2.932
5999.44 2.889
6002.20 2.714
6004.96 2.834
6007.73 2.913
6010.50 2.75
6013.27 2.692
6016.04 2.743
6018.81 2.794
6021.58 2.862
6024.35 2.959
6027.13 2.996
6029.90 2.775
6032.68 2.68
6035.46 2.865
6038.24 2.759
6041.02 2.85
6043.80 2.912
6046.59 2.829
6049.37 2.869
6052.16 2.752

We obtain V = 2.8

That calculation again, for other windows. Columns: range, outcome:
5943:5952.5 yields 2.63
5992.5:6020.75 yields 2.81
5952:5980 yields 2.8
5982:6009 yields 2.85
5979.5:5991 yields 2.83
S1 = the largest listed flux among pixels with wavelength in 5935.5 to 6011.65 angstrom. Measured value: 2.939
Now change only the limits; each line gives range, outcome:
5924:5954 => 2.847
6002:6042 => 2.996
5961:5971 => 2.867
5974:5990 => 2.92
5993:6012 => 2.932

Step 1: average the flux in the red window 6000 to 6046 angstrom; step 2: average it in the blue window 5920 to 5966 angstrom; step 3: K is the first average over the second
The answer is 1.0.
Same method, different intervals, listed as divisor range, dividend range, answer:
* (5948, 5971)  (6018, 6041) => 1.03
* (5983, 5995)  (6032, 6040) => 0.98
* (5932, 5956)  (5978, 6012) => 1.05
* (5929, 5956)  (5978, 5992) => 1.04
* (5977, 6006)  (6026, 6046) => 1.00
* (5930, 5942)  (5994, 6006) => 1.02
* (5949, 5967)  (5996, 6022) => 1.02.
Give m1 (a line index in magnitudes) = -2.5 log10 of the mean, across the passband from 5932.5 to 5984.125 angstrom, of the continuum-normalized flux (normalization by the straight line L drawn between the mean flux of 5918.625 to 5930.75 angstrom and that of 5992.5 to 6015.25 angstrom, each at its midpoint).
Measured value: 0.03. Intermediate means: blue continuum 2.86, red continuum 2.81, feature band 2.76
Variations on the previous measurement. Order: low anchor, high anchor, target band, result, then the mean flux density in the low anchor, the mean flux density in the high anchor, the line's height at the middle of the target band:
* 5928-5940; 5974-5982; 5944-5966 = 0.025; 2.78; 2.79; 2.79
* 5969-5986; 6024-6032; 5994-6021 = 0.018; 2.81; 2.88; 2.85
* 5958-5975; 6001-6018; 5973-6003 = -0.013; 2.82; 2.78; 2.8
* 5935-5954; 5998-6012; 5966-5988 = -0.021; 2.69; 2.82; 2.76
